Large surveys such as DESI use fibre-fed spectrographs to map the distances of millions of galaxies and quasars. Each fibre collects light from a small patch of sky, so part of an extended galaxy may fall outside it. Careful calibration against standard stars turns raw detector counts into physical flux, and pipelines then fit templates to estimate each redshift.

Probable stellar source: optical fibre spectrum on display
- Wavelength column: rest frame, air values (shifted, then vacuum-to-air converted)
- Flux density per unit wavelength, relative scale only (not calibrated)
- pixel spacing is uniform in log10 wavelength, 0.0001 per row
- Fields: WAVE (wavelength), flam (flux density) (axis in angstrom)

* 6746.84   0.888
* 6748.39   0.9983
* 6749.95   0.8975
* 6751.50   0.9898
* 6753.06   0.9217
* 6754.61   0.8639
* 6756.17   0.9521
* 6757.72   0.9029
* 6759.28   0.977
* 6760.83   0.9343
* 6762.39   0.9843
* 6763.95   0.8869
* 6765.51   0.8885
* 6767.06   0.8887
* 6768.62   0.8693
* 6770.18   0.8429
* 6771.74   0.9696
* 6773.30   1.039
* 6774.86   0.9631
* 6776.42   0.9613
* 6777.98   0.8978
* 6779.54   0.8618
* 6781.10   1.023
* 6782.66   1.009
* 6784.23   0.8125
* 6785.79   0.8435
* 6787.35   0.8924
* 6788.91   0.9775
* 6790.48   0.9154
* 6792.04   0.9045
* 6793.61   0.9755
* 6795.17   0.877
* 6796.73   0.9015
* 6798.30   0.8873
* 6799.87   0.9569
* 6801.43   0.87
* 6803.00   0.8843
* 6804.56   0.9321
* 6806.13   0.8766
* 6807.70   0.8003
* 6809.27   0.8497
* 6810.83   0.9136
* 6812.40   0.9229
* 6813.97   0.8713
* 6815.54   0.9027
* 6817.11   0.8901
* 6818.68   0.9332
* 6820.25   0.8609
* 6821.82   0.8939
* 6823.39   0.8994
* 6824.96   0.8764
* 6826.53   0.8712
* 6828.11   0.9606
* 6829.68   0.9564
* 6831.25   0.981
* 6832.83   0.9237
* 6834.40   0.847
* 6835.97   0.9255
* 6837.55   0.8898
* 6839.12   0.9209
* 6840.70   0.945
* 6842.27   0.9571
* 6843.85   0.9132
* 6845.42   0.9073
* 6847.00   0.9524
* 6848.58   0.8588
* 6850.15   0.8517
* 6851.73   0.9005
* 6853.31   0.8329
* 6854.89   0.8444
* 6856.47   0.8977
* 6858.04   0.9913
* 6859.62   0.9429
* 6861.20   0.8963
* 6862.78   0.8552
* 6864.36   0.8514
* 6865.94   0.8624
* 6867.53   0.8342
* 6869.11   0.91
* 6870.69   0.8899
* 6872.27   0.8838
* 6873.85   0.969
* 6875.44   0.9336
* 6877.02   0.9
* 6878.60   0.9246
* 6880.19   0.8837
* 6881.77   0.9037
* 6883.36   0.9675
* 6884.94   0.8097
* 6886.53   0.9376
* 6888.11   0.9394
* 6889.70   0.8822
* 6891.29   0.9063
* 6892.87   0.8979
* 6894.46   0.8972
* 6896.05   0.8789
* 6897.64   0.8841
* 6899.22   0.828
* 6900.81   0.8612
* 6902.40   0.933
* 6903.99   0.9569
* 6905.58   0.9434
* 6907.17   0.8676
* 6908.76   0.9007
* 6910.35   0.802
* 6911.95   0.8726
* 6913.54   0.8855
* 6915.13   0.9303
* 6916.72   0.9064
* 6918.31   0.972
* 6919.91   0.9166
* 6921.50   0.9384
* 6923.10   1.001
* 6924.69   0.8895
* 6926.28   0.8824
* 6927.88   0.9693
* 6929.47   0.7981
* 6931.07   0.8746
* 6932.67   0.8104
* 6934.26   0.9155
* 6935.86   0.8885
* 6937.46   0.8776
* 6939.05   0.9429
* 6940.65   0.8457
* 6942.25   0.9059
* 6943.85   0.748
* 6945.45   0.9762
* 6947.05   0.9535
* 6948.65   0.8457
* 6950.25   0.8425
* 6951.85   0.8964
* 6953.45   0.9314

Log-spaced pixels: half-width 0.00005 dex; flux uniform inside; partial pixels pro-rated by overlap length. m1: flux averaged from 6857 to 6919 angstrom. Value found 0.9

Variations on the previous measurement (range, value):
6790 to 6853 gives 0.903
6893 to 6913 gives 0.886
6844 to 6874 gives 0.89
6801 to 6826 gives 0.886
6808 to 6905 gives 0.901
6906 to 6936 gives 0.897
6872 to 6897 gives 0.907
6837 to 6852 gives 0.911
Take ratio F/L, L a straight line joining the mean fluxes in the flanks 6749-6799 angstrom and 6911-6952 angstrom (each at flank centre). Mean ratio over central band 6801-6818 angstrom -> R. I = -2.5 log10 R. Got 0.04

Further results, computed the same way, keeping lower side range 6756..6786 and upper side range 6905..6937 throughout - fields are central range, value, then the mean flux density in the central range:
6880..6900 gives 0.01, 0.894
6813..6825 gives 0.03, 0.892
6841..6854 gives 0.02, 0.899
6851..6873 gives 0.03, 0.885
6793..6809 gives 0.03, 0.894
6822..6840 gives 0.00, 0.913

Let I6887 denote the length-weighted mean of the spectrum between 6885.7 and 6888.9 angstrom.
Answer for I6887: 0.938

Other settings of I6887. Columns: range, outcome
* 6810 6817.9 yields 0.9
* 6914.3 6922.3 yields 0.933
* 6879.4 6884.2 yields 0.918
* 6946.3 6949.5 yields 0.898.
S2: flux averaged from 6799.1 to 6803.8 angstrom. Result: 0.905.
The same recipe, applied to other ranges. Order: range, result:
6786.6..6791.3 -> 0.928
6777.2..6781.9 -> 0.929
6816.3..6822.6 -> 0.895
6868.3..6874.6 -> 0.914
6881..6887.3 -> 0.904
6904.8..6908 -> 0.906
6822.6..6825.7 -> 0.889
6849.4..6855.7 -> 0.856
